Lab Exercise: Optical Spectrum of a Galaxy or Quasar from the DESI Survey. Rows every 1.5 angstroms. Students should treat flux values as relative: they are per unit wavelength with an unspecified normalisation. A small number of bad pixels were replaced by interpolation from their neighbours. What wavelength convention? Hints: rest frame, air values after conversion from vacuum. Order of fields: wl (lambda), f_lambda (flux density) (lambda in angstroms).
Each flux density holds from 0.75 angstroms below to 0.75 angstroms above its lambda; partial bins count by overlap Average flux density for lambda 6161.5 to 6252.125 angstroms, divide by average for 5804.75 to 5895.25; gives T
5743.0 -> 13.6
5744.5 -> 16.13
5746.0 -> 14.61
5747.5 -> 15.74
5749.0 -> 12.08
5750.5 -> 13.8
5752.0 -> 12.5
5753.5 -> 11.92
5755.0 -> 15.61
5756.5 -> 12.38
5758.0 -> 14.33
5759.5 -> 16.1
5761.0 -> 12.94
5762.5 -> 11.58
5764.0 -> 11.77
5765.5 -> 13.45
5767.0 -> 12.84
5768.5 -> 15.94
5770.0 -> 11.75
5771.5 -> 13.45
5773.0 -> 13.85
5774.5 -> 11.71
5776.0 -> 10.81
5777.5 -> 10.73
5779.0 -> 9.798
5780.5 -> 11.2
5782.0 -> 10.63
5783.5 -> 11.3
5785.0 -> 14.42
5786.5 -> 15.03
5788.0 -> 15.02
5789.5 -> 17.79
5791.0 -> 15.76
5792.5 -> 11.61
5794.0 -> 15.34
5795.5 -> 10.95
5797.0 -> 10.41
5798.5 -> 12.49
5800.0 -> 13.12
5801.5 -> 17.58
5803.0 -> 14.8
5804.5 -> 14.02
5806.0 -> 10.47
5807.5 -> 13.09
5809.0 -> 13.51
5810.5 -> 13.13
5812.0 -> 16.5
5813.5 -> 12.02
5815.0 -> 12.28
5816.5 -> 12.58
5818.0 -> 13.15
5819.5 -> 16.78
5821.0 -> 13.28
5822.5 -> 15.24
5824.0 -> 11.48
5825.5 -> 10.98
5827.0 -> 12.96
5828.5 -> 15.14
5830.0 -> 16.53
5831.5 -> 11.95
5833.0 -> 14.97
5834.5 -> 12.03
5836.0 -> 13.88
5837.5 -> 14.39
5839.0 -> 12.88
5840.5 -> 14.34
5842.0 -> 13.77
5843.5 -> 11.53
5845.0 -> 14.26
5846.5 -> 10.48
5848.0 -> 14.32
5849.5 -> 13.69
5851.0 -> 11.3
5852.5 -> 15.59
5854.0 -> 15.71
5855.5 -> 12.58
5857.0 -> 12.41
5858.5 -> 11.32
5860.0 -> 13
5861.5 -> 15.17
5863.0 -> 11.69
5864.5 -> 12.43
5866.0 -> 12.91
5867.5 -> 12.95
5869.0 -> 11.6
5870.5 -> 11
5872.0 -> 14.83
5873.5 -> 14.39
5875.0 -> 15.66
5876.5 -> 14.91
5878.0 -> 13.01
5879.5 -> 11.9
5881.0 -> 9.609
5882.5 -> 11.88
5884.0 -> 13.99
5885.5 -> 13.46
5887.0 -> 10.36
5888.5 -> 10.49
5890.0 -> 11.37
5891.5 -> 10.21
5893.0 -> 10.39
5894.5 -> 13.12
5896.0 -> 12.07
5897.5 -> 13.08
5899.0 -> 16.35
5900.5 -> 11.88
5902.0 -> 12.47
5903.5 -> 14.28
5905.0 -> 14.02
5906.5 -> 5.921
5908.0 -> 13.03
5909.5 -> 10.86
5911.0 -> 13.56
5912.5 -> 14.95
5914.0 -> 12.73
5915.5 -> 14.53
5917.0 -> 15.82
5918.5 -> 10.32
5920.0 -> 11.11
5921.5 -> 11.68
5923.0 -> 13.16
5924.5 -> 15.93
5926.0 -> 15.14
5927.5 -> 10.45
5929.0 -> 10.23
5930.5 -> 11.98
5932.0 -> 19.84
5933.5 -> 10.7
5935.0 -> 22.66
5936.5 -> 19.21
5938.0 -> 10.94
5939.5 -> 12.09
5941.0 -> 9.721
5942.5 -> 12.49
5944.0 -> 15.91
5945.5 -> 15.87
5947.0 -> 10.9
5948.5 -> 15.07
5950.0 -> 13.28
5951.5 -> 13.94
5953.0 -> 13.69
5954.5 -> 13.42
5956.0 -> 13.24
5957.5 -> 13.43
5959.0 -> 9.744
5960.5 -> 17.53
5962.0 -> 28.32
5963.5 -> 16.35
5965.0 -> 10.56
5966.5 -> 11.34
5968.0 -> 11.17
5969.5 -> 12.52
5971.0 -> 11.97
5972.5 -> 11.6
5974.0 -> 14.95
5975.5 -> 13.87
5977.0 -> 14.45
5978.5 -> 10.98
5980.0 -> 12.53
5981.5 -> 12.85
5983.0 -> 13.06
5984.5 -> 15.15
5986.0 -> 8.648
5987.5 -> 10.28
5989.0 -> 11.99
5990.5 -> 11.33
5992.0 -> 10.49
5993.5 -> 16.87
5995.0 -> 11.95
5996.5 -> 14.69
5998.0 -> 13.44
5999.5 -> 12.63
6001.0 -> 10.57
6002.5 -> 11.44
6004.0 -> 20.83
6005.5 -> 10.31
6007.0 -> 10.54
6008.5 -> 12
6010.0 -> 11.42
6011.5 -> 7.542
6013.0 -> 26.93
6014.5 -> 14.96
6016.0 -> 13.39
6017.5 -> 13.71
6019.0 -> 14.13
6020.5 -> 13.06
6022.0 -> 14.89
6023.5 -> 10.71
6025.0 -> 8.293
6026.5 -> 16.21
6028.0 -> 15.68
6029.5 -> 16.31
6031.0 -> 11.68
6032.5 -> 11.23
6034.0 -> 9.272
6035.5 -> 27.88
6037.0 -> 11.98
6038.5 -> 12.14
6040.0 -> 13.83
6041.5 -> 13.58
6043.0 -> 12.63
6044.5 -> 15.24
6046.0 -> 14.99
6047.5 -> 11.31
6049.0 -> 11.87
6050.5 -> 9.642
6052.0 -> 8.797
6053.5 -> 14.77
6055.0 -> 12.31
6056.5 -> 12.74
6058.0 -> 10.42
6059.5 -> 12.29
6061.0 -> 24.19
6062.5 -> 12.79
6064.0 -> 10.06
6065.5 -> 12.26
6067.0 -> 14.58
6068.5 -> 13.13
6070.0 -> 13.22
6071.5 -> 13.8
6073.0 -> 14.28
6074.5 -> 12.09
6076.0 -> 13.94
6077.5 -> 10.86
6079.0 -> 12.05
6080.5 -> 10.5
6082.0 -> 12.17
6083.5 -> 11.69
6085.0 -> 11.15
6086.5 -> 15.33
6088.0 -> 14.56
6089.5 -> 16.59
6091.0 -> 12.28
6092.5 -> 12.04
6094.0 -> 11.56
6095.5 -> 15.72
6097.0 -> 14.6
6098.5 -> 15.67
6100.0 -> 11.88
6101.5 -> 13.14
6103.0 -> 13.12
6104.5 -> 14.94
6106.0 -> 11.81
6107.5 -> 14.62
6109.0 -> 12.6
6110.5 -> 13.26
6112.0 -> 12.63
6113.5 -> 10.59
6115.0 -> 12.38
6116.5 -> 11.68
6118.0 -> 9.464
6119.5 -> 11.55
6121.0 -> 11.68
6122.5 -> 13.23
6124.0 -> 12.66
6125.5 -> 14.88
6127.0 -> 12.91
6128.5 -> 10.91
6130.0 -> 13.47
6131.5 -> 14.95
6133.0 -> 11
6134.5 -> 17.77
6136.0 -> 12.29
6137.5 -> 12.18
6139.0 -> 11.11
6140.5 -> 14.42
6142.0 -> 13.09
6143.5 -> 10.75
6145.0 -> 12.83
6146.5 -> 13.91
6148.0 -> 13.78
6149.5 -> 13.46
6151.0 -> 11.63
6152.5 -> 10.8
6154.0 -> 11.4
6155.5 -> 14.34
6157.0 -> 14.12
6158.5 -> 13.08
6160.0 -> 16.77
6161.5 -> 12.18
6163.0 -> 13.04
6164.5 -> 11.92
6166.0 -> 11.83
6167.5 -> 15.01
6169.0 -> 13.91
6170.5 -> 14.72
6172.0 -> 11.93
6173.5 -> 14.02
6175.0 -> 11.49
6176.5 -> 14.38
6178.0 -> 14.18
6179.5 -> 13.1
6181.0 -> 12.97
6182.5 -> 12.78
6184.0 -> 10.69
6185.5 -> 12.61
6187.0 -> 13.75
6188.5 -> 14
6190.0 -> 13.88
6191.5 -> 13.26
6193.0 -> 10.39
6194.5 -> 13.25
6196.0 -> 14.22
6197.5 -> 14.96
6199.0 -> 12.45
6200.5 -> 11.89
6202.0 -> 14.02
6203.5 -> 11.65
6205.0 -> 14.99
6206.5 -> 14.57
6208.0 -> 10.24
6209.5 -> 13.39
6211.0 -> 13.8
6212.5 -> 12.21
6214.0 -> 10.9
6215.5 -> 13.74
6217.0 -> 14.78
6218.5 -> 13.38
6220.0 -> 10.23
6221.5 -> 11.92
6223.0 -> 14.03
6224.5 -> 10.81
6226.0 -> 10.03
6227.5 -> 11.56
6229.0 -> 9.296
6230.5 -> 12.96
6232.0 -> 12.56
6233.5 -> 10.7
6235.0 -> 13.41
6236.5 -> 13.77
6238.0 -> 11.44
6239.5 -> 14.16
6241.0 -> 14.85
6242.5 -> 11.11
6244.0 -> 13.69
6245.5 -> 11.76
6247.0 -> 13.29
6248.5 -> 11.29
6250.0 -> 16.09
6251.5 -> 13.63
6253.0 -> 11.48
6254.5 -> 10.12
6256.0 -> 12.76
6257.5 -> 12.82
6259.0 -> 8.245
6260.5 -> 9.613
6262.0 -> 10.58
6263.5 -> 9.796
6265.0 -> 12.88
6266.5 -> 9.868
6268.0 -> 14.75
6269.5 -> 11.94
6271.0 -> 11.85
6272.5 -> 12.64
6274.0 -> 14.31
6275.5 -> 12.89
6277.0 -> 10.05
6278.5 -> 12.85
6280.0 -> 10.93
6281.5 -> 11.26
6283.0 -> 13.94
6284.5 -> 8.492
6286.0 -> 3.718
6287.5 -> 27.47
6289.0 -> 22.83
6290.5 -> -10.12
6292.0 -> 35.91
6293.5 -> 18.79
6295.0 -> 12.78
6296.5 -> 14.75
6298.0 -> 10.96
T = 0.99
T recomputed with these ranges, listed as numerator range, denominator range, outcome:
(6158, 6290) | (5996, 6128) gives 0.96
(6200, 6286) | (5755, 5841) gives 0.91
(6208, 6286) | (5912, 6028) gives 0.89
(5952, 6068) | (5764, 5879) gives 1.01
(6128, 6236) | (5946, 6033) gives 0.96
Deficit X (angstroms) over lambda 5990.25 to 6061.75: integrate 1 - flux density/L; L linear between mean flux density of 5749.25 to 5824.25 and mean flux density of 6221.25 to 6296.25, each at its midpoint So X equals -3.3 angstroms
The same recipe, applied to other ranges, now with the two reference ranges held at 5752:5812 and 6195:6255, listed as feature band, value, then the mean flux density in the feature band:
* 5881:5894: 1.6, 11.4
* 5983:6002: 0.8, 12.4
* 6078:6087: 0.6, 12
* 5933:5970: -3.5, 14.2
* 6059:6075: -1.4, 13.9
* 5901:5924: 0.8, 12.6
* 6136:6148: 0.1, 12.7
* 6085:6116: -1.4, 13.4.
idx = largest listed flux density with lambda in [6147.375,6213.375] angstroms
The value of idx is 16.77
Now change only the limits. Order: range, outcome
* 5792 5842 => 17.58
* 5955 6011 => 28.32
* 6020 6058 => 27.88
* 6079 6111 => 16.59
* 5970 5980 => 14.95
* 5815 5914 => 16.78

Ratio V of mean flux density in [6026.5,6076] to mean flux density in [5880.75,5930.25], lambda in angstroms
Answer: 1.09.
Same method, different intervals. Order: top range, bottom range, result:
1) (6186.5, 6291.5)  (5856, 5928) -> 0.97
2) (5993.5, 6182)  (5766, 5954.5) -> 1.00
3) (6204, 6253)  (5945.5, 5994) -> 0.95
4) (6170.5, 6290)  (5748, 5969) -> 0.95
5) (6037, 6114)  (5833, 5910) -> 1.02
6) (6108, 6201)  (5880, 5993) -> 0.99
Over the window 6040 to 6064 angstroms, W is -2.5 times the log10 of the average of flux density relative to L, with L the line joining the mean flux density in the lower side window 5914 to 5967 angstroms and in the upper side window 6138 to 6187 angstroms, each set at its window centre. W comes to 0.034 mag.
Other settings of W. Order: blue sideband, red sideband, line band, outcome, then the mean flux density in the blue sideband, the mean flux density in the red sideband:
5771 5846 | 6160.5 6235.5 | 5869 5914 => 0.06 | 13.3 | 12.8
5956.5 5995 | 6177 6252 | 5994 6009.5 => 0.03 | 13.3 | 12.8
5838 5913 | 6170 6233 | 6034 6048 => -0.15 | 12.7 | 12.7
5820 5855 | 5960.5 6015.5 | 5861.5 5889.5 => 0.07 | 13.5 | 13.4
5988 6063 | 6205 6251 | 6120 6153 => 0.01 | 13.4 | 12.6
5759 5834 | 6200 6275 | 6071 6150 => -0.03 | 13.3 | 12.3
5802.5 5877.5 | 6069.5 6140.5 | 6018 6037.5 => -0.07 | 13.4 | 12.9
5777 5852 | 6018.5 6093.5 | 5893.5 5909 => 0.06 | 13.3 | 13.2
